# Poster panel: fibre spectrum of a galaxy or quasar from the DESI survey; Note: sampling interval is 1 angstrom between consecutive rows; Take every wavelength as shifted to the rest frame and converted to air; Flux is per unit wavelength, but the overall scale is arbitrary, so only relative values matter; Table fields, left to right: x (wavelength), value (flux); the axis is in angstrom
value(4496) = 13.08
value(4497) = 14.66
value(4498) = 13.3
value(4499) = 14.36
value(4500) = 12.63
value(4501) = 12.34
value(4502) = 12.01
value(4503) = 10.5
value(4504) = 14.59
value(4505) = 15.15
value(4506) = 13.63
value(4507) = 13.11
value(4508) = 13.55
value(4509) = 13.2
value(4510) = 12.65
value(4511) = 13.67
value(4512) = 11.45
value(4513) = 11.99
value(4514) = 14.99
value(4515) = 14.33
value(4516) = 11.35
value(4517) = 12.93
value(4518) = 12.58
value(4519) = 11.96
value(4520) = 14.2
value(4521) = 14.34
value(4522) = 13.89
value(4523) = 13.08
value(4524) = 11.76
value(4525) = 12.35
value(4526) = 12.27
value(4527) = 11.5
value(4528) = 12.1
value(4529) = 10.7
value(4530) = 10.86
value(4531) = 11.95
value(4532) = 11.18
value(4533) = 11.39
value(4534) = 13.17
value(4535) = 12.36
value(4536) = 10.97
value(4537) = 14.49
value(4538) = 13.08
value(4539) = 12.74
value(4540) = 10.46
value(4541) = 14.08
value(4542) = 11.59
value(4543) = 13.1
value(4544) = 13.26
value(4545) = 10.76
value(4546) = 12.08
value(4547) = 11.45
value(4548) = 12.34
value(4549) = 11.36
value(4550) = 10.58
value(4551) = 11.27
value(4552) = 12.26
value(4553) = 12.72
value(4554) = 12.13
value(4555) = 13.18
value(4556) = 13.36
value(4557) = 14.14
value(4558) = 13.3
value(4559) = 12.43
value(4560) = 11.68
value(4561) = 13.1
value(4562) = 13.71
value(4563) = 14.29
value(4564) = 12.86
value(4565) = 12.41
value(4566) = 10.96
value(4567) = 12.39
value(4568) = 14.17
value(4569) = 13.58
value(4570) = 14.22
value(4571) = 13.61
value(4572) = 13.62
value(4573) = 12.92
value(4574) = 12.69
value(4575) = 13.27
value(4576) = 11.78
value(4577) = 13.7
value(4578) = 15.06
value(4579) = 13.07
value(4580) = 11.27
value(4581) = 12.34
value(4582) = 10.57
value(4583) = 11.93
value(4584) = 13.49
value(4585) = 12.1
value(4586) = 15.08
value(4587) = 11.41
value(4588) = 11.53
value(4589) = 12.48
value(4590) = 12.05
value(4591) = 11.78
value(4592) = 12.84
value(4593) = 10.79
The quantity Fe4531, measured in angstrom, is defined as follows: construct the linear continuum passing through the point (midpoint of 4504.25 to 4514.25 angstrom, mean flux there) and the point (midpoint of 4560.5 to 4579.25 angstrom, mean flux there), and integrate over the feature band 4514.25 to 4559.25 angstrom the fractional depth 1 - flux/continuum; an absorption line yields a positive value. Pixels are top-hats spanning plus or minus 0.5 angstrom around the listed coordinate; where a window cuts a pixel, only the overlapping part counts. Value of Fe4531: 3.0 angstrom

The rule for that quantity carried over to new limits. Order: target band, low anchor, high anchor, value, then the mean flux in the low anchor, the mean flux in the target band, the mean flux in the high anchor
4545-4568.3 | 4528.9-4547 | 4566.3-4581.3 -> 0.4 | 12.1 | 12.5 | 13.2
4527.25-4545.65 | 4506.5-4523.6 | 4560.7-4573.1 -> 1.5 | 13.1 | 12.1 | 13.2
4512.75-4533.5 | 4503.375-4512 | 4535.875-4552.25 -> 0.8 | 13.5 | 12.5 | 12.1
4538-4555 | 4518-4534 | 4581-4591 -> 0.3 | 12.3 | 12.1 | 12.3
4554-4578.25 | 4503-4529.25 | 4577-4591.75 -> -1.0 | 12.9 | 13.1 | 12.5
